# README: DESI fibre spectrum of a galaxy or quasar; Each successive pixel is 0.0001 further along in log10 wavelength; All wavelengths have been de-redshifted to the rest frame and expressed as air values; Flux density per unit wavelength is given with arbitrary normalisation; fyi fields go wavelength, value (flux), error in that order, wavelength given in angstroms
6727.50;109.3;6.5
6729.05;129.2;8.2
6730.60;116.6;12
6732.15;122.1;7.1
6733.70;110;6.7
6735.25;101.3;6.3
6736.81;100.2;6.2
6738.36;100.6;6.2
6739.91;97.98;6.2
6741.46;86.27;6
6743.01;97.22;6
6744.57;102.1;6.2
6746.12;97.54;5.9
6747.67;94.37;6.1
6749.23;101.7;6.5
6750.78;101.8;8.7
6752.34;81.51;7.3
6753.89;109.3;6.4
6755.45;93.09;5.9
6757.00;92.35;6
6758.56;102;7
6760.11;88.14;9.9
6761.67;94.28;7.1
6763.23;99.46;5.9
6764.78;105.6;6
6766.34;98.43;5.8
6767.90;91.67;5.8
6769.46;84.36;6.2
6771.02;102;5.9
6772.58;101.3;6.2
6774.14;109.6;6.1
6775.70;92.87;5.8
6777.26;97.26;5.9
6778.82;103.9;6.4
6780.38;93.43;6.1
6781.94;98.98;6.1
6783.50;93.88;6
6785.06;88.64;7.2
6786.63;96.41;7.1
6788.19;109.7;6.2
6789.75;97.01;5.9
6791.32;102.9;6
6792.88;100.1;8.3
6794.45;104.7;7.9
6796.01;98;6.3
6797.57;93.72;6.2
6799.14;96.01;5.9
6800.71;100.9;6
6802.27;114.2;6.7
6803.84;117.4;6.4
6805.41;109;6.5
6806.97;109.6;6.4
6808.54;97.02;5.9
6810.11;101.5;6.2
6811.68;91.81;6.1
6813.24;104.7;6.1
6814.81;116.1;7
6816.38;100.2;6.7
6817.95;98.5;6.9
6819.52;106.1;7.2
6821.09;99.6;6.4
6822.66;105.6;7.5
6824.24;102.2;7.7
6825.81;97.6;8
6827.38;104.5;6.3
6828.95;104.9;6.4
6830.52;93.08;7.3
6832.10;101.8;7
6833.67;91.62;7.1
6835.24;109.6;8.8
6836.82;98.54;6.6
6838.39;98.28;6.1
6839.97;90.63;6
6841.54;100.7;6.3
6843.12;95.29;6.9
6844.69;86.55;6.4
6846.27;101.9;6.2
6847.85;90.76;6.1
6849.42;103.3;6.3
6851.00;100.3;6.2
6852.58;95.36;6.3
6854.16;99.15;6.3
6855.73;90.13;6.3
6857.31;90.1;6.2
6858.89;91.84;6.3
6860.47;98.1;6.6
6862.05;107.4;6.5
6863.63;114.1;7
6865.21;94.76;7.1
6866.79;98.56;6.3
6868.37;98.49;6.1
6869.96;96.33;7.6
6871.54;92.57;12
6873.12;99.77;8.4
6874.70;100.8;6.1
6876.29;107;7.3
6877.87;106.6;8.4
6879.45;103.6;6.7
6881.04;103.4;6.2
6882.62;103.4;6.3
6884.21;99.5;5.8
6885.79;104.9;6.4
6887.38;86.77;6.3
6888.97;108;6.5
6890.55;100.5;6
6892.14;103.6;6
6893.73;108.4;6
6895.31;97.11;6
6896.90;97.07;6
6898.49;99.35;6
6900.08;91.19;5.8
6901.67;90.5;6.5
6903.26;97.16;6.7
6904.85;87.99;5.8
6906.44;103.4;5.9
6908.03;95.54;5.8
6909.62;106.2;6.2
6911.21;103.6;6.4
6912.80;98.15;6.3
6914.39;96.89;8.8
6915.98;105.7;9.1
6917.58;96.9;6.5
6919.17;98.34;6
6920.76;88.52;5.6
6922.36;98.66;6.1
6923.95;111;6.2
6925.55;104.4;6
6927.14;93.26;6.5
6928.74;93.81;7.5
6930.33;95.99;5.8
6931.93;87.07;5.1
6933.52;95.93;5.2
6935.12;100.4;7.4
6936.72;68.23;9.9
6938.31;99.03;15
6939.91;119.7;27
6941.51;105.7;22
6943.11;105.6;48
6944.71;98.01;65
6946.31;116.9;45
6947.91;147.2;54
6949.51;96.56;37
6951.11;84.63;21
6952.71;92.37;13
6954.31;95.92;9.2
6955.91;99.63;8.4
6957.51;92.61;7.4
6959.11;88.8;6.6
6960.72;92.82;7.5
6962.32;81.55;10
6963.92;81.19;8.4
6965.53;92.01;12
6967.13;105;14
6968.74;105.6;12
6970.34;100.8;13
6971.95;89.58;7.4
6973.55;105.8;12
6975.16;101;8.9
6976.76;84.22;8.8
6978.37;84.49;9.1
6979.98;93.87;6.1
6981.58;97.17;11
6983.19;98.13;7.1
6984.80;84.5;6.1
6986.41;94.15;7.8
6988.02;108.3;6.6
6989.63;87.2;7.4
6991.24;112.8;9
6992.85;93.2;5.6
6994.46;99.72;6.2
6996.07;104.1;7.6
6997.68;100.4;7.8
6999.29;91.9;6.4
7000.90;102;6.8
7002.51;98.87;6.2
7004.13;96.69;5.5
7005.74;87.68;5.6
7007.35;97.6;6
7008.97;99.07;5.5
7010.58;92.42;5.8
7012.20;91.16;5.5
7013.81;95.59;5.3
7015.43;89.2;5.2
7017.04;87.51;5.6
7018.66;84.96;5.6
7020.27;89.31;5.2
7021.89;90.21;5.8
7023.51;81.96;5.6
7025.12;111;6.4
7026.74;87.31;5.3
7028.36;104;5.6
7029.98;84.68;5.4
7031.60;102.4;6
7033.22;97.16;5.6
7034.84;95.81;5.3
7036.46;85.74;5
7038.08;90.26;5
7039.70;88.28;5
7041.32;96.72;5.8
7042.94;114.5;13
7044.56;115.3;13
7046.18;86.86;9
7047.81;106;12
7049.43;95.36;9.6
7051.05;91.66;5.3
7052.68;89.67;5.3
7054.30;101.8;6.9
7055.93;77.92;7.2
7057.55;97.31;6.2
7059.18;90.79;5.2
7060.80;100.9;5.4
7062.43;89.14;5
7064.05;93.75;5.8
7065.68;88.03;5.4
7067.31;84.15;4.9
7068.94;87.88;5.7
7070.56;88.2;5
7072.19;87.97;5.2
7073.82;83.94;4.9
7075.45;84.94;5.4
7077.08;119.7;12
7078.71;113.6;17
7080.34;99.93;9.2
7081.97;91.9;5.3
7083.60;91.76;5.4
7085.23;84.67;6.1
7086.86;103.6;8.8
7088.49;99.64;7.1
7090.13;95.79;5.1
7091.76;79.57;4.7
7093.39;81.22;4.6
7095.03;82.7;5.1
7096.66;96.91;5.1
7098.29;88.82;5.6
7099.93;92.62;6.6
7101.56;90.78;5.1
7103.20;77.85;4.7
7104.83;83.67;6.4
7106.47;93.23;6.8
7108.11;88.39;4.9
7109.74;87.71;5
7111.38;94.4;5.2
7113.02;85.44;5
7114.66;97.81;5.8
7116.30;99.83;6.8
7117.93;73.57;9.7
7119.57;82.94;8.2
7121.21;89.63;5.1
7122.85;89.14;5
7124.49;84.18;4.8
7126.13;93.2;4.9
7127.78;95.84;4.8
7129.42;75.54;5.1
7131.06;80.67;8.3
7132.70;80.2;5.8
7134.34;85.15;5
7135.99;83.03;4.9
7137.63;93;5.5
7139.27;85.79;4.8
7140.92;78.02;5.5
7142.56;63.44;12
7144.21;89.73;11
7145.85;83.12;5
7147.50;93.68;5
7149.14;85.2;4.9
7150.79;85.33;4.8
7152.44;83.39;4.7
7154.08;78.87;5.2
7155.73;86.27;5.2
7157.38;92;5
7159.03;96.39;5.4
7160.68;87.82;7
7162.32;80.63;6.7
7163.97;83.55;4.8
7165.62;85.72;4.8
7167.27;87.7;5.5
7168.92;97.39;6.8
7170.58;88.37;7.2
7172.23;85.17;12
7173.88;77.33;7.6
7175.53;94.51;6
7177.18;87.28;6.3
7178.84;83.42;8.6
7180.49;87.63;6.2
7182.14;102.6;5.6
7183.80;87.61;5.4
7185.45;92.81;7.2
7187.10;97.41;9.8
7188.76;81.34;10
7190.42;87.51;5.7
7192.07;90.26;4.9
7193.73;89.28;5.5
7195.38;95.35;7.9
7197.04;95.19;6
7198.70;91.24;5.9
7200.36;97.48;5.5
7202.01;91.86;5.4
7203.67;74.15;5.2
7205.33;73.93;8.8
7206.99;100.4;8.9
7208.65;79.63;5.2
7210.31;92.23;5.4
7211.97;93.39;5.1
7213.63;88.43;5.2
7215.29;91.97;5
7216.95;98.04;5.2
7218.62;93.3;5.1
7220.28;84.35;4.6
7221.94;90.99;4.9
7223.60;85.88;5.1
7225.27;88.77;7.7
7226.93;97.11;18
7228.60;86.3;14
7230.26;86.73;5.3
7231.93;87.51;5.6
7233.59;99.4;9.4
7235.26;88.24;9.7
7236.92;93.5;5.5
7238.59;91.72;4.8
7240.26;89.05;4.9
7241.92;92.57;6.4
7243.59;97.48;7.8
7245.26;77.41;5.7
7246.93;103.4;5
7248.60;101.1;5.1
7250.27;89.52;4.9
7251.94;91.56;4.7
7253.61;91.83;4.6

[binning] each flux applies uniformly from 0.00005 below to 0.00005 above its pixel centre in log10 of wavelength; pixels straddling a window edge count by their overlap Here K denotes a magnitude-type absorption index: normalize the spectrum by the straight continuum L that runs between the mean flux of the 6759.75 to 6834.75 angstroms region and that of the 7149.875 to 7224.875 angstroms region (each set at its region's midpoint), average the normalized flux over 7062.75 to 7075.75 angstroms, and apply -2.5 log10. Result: 0.06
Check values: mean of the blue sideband 100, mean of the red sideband 88.8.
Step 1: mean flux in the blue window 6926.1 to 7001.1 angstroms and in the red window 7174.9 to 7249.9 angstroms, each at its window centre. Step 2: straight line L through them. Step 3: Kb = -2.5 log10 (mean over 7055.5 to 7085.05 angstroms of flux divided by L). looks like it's 0.02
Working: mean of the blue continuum 97.2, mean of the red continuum 90.6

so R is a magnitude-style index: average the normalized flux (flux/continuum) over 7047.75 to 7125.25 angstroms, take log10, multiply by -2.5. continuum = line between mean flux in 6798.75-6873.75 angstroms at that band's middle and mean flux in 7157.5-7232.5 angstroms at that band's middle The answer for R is 0.02 mag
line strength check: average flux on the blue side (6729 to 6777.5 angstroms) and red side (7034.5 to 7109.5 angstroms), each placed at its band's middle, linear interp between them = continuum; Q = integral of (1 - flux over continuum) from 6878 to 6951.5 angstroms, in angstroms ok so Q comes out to -3.0 angstroms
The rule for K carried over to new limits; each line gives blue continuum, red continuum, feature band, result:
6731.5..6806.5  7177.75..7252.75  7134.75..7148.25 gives 0.10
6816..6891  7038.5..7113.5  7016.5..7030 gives 0.03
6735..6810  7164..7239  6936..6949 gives -0.13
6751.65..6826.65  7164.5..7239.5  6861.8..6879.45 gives -0.04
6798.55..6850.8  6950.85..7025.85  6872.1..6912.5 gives -0.02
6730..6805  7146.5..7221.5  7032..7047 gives -0.05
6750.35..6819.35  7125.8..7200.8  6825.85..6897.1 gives -0.02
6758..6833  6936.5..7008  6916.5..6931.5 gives 0.01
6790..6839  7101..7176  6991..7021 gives -0.03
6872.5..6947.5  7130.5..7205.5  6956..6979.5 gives 0.04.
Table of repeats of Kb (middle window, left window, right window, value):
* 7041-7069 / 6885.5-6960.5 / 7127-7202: -0.03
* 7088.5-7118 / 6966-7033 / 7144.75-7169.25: 0.01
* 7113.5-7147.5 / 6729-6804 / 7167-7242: 0.08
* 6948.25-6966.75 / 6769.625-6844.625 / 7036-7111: 0.04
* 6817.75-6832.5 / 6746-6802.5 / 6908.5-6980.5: -0.04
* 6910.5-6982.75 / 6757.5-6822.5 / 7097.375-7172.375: -0.04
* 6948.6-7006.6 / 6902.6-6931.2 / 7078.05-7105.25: 0.01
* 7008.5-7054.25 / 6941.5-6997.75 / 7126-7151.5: -0.02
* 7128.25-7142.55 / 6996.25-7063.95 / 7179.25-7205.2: 0.12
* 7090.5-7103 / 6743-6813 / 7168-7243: 0.06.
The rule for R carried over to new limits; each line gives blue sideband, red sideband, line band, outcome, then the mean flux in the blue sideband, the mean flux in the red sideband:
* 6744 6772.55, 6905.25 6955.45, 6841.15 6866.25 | 0.01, 96.7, 100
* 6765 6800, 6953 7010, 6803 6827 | -0.07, 98.1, 95.6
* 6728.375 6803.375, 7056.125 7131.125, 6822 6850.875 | -0.01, 99.9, 90.5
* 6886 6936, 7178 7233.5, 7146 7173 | 0.05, 98.1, 89.9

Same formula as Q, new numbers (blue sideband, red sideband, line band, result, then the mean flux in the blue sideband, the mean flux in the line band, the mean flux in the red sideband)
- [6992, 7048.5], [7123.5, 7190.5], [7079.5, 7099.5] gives -0.1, 95.4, 91.4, 86.5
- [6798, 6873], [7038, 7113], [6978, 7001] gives -0.4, 100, 96.9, 92.8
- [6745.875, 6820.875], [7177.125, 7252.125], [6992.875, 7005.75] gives -0.4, 99.7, 98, 90.6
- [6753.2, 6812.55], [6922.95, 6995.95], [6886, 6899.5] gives -0.3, 99.5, 100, 97.5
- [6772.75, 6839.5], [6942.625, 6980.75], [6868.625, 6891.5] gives -0.4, 101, 101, 97.3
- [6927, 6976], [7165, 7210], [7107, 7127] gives 0.6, 97.9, 88.9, 89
